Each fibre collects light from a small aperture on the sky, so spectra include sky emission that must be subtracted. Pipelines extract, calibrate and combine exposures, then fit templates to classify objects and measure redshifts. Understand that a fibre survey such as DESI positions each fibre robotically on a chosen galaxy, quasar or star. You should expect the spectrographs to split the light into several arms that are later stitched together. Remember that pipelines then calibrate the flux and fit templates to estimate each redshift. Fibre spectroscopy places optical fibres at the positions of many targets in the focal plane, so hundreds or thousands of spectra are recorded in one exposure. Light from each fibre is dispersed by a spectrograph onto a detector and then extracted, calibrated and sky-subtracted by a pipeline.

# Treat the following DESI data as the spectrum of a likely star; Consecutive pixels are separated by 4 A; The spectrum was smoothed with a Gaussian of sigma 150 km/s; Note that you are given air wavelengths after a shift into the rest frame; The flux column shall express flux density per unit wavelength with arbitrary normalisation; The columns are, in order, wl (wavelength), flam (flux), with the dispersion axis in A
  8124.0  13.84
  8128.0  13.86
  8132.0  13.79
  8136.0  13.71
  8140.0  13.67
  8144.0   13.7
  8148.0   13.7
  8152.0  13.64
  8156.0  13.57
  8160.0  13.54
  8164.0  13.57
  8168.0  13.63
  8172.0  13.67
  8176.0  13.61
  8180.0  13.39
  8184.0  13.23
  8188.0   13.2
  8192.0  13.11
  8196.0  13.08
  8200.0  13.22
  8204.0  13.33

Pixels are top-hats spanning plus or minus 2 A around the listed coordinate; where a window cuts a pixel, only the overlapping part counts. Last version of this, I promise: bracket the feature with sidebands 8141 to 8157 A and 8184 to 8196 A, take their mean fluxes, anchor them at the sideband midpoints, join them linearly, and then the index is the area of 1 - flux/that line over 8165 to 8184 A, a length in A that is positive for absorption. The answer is -0.3 A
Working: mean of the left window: 13.7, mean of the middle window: 13.5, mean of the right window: 13.2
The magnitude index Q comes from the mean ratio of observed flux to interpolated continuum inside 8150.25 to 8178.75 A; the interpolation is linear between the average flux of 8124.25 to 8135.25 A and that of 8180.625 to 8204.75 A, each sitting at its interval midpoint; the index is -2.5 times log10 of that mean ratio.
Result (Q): -0.01 mag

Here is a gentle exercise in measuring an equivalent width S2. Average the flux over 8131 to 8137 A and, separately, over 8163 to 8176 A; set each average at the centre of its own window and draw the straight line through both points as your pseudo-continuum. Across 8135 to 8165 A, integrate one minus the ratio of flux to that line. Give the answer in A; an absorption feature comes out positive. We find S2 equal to 0.1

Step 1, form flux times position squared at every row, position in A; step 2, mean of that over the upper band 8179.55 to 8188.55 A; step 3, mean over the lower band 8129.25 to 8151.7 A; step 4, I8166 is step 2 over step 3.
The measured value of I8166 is 0.98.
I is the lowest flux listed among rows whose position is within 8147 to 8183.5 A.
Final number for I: 13.39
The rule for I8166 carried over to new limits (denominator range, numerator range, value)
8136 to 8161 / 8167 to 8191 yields 0.99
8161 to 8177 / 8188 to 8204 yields 0.97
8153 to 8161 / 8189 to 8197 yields 0.97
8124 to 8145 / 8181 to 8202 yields 0.97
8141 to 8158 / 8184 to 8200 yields 0.97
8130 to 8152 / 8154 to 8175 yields 1.00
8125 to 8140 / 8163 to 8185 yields 0.99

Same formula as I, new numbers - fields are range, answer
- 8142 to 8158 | 13.57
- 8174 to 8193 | 13.11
